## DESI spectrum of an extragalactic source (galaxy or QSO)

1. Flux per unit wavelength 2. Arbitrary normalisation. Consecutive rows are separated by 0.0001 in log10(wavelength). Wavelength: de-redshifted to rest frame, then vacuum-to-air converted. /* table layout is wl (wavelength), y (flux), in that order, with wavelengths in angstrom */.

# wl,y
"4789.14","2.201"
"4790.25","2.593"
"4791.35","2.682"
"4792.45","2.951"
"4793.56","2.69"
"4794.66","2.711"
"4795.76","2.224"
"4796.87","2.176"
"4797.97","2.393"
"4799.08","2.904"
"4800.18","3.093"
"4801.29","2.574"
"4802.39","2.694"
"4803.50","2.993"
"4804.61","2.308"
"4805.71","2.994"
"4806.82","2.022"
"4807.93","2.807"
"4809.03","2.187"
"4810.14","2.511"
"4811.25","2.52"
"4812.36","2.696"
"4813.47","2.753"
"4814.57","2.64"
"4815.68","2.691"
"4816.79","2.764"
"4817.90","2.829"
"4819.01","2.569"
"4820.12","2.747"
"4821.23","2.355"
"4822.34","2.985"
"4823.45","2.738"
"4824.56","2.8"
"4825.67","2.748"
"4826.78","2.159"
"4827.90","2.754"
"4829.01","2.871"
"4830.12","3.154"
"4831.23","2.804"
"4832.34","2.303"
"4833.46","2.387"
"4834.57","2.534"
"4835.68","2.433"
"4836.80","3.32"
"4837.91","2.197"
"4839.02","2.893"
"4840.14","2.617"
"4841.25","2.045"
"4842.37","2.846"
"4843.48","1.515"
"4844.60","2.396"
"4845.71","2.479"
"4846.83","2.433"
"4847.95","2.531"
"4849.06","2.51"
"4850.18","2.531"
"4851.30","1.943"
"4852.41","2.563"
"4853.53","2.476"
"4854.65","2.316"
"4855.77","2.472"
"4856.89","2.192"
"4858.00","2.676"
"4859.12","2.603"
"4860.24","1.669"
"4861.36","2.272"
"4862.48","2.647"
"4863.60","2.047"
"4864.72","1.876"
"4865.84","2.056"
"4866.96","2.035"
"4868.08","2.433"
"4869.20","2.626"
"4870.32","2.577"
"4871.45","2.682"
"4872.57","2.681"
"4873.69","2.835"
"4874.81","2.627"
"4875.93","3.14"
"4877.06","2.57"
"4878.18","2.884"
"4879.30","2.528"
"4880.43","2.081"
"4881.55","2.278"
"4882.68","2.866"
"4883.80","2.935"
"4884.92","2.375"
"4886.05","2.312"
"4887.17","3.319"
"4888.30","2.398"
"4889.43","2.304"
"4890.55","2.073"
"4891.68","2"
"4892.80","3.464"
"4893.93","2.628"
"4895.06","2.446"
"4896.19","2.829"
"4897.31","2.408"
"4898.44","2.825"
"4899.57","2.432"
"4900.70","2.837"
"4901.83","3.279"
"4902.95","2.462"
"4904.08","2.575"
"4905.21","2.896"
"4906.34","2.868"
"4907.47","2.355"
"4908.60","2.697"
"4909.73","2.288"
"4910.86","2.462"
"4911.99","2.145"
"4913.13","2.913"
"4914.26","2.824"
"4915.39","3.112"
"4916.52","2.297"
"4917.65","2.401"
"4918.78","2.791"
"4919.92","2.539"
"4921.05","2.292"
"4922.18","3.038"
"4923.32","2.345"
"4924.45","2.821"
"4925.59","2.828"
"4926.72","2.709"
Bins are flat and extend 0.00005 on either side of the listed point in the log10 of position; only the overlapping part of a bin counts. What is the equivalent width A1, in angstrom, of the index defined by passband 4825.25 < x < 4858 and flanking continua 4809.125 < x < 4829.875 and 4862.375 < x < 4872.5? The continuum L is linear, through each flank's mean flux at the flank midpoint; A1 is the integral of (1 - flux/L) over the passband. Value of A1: 0.2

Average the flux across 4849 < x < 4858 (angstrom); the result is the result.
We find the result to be 2.39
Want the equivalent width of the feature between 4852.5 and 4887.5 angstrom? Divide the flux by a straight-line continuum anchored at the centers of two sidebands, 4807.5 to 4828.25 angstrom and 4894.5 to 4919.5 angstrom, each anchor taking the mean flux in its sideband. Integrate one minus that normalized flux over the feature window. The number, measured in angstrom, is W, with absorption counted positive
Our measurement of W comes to 2.12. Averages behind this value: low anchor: 2.64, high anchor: 2.64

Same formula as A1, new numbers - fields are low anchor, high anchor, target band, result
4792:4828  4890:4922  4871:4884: -0.2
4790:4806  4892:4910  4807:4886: 4.6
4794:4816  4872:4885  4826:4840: -0.2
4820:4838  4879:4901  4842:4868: 3.2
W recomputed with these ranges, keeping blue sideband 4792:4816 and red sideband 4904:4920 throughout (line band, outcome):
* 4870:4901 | -0.05 angstrom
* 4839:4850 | 0.87 angstrom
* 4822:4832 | -0.58 angstrom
